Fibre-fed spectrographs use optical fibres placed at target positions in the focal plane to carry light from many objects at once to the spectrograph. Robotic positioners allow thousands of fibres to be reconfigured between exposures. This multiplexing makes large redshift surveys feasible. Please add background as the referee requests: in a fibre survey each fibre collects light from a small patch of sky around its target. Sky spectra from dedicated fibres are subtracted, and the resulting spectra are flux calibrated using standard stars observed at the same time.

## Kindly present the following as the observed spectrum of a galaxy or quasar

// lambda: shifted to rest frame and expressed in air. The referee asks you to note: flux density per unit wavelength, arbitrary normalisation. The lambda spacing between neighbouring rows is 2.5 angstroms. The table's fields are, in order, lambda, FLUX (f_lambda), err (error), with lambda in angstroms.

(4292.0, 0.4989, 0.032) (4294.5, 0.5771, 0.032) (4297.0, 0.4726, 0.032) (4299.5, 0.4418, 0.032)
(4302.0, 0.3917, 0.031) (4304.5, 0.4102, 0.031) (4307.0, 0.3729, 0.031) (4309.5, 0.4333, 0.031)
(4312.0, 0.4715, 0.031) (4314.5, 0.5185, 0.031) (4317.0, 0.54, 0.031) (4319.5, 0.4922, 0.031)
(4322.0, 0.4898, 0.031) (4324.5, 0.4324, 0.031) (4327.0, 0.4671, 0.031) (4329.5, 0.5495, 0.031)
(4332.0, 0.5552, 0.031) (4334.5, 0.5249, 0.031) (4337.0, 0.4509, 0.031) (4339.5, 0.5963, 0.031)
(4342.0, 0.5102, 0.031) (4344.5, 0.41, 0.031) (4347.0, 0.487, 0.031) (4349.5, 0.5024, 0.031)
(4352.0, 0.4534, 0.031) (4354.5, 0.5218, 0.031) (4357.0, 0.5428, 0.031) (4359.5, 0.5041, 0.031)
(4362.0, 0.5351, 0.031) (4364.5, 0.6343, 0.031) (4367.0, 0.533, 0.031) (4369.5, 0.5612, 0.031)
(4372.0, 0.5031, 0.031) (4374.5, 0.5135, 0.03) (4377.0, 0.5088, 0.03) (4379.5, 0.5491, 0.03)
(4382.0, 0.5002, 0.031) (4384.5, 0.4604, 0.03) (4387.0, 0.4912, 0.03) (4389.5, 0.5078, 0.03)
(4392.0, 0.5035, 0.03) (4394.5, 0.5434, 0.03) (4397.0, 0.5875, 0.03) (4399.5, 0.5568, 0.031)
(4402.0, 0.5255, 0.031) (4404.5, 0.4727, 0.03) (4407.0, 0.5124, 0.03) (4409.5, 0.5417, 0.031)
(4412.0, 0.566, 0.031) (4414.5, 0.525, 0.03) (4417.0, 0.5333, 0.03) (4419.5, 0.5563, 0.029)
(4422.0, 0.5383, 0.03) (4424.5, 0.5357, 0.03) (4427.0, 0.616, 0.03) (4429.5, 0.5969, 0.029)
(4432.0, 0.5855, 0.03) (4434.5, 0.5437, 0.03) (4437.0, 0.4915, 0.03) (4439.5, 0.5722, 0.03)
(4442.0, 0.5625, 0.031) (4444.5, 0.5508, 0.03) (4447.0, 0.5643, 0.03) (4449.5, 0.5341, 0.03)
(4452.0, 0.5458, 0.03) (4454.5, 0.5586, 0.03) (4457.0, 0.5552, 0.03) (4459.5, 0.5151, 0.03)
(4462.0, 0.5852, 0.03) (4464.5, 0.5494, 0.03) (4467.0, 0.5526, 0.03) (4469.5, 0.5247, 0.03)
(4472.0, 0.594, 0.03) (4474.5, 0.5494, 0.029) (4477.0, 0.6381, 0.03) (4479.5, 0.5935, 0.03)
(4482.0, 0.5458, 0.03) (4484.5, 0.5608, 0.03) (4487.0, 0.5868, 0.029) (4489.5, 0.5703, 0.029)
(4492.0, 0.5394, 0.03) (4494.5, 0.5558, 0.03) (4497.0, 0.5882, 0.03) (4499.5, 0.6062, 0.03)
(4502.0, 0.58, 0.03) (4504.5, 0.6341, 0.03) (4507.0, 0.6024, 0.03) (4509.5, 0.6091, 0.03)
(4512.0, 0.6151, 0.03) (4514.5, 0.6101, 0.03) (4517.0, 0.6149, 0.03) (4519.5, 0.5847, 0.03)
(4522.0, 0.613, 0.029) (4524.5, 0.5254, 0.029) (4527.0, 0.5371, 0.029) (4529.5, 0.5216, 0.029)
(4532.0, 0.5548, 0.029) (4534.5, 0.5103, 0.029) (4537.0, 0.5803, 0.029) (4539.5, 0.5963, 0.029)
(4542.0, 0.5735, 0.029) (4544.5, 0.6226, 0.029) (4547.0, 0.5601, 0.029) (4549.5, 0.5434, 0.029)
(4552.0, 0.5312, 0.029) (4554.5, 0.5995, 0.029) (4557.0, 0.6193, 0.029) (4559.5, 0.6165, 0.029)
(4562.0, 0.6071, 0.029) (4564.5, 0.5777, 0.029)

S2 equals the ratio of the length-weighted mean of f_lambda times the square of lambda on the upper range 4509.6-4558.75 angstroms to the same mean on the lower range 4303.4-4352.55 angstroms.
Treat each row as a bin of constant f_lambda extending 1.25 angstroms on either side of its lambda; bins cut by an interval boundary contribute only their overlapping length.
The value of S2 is 1.3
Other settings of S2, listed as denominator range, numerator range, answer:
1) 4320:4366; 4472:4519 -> 1.24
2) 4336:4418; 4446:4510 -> 1.15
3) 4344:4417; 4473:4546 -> 1.18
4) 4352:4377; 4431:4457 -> 1.07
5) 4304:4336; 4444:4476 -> 1.22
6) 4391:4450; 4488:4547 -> 1.11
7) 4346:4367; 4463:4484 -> 1.14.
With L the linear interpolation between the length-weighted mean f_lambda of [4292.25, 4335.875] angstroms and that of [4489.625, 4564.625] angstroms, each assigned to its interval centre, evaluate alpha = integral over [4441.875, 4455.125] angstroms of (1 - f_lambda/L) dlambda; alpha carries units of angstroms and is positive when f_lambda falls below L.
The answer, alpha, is -0.20 angstroms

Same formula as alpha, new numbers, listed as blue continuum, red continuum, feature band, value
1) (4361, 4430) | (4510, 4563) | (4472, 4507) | -1.1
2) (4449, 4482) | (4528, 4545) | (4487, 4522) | -2.0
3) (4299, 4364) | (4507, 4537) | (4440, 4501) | -1.5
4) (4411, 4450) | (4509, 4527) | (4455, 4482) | 0.3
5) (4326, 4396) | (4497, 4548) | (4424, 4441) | -0.6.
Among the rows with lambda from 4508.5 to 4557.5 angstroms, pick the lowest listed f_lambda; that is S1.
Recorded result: 0.5103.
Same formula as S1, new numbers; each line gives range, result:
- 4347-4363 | 0.4534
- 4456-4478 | 0.5151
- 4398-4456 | 0.4727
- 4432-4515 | 0.4915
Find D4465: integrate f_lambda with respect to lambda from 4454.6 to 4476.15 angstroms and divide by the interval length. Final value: 0.555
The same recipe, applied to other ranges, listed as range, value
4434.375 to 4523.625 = 0.572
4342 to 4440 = 0.528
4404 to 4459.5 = 0.548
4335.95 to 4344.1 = 0.509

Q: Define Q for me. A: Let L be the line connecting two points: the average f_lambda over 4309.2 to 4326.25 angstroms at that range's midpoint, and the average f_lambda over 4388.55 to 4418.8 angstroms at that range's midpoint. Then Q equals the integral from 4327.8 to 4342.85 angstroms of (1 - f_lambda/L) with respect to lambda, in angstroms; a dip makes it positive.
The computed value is -1.1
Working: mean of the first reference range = 0.485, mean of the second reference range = 0.532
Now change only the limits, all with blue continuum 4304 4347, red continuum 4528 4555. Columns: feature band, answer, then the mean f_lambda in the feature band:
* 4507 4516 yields -1.0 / 0.61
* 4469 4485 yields -1.1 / 0.575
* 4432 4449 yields -0.8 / 0.55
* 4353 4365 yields -1.0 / 0.54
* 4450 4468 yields -0.6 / 0.551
